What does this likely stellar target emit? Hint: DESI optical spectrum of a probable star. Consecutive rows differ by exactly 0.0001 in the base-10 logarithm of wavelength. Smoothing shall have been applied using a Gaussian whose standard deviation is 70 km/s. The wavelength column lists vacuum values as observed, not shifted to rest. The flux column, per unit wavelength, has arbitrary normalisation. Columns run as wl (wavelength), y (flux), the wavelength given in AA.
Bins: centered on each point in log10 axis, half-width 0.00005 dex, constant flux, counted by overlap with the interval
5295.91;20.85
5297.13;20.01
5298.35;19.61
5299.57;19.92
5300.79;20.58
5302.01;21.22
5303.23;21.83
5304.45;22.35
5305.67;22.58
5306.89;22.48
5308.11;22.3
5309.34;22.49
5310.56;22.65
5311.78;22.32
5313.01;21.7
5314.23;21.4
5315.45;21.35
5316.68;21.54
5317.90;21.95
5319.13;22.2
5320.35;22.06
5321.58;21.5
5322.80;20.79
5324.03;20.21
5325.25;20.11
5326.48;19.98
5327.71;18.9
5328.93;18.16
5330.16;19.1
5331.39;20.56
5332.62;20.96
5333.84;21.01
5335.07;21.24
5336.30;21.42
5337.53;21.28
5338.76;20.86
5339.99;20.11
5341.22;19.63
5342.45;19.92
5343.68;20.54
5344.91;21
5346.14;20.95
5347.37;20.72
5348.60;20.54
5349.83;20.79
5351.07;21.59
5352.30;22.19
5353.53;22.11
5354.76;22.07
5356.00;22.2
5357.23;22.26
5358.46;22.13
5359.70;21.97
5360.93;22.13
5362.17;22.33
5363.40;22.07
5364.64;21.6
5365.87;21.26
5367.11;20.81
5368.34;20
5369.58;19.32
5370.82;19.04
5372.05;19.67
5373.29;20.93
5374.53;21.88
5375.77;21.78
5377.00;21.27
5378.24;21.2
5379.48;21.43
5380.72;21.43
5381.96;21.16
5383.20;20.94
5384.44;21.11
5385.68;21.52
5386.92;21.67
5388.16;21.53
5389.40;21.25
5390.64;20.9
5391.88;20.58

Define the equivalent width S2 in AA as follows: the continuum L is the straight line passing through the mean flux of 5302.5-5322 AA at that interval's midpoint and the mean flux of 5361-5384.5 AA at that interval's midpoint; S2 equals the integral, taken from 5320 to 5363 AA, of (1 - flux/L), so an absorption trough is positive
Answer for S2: 1.2 AA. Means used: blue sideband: 22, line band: 21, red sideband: 21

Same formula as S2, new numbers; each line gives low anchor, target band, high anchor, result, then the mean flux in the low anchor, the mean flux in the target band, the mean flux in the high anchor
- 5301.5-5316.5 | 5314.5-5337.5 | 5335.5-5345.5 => 0.56 AA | 22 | 20.7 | 20.6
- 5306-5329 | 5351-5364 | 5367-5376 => -0.95 AA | 21.4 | 22.1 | 20.3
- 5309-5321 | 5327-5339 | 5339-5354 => 0.55 AA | 22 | 20.3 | 20.8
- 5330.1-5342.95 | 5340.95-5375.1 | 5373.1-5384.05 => -0.26 AA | 20.6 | 21.1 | 21.3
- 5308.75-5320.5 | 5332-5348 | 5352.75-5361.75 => 0.96 AA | 22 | 20.7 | 22.1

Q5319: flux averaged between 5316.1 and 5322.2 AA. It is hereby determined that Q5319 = 21.9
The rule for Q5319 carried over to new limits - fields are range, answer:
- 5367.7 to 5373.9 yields 19.8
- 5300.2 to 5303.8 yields 21.2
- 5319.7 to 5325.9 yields 20.9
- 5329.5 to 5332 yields 19.8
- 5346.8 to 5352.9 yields 21.2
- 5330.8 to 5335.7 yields 21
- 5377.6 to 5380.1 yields 21.3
